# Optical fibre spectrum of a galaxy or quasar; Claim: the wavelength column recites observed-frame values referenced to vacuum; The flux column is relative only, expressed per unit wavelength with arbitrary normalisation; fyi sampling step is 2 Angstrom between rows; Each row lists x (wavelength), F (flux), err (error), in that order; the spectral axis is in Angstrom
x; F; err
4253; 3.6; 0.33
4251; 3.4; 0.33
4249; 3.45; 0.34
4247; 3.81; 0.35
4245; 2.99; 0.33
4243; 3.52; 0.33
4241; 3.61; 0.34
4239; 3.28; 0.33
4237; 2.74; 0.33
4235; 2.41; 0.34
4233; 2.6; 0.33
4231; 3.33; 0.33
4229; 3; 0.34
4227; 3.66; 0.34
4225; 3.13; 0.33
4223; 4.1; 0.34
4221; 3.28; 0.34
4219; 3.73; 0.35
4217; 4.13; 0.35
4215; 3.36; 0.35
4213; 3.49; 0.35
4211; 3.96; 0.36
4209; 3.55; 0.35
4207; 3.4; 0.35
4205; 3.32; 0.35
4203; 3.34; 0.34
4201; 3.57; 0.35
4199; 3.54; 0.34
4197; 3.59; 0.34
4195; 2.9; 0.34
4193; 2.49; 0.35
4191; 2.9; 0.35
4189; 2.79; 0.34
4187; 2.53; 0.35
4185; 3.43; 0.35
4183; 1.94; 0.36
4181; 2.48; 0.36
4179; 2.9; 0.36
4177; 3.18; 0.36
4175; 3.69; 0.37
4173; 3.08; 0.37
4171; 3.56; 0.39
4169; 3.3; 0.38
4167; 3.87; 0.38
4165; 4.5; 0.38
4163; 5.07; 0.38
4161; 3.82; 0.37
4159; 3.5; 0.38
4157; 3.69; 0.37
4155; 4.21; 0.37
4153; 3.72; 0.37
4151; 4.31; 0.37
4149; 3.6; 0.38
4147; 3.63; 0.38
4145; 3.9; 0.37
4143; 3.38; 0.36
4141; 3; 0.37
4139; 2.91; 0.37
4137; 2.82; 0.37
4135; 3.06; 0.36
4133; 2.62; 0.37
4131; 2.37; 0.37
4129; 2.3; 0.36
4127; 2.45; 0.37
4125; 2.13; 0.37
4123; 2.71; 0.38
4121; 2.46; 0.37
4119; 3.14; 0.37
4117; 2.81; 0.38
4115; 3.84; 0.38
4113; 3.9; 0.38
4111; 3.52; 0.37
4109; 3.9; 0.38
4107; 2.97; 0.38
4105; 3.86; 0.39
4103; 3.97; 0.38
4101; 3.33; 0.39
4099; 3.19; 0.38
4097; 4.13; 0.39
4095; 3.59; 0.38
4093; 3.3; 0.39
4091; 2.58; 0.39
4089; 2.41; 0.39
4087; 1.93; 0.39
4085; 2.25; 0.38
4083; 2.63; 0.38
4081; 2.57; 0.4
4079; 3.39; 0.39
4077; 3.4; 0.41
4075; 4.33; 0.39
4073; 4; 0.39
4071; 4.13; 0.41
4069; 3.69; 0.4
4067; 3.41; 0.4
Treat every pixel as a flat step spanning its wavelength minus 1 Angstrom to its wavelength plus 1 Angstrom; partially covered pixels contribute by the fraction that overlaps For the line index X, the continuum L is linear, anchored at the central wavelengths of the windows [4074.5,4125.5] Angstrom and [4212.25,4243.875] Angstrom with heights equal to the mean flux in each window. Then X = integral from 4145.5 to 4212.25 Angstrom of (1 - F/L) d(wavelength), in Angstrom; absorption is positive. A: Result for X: -3.5 Angstrom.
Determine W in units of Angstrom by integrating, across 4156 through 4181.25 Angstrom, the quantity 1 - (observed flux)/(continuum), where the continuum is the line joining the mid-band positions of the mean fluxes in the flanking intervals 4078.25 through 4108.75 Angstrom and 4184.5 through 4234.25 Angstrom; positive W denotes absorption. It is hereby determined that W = -3.0 Angstrom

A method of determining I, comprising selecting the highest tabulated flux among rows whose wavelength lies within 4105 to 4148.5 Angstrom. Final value 3.9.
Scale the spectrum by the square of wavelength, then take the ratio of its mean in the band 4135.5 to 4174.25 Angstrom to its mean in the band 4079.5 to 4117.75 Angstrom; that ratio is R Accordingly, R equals 1.18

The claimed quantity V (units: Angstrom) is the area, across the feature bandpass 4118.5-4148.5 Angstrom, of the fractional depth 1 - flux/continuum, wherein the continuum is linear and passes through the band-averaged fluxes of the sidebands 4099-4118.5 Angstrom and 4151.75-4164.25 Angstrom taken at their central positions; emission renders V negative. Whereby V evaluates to 7.29 Angstrom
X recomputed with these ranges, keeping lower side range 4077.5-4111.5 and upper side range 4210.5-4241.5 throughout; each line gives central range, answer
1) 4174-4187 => 1.48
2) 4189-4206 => 0.64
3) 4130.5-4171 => -4.30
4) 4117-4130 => 2.60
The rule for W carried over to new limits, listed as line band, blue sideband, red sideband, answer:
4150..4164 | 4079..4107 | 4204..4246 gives -3.6 Angstrom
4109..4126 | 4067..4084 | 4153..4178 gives 2.4 Angstrom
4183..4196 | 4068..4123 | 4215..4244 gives 2.1 Angstrom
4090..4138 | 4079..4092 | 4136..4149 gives -4.6 Angstrom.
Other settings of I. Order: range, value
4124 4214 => 5.07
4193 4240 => 4.13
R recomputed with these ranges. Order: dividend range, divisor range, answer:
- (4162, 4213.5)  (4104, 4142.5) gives 1.14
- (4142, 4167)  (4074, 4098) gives 1.34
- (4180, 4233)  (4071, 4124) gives 1.06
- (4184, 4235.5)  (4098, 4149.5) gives 1.09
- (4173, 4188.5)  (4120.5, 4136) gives 1.18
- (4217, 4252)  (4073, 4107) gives 1.11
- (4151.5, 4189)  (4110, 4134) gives 1.24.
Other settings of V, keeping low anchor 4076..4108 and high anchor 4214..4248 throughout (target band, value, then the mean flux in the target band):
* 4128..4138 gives 1.7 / 2.63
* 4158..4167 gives -2.7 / 4.18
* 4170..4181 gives 0.1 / 3.21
